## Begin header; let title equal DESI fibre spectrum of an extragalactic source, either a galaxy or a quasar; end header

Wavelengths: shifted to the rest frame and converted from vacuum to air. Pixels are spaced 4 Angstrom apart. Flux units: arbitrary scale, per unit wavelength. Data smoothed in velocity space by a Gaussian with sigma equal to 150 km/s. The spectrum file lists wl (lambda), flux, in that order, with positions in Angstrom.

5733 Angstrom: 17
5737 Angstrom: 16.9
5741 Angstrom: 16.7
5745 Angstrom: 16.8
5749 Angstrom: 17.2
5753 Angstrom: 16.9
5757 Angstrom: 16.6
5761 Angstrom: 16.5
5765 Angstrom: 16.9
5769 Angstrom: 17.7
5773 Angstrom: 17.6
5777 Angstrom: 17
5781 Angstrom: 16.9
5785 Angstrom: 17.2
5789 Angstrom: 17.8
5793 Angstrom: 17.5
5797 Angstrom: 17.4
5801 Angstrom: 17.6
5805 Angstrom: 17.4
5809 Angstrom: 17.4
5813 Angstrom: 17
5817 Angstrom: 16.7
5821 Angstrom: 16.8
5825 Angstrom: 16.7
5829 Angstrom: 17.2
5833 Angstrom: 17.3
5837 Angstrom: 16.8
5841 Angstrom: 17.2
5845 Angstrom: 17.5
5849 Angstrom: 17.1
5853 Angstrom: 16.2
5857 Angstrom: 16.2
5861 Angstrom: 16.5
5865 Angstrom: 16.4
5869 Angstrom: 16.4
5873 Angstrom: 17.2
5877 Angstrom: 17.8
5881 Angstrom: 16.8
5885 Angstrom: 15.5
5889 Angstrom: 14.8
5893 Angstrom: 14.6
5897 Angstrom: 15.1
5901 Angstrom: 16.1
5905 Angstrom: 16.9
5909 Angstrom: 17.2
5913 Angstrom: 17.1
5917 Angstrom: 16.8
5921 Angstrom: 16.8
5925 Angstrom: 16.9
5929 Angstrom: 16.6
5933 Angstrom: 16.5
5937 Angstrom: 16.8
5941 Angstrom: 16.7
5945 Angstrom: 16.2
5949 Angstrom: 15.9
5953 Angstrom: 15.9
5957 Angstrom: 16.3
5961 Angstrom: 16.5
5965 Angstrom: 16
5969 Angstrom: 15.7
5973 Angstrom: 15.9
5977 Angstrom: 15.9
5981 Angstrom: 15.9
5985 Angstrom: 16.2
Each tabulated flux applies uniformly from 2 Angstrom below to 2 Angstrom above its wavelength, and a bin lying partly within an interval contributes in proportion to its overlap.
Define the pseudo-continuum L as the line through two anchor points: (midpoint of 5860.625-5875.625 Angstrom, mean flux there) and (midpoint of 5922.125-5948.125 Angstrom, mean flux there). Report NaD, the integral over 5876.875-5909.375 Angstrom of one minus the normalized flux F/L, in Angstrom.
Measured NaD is 1.4 Angstrom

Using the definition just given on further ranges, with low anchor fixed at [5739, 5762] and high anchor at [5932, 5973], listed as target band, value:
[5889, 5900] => 0.96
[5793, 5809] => -0.78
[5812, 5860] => -0.95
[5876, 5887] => -0.12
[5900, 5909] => -0.19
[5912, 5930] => -0.58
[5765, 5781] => -0.54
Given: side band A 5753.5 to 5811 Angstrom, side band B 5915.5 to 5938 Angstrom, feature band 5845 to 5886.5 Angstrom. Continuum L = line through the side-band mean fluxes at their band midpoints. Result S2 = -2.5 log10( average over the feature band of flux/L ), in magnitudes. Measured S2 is 0.02 mag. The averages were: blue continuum 17.2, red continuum 16.7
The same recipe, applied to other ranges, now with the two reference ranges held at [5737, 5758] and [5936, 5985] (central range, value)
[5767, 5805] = -0.04 mag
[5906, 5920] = -0.05 mag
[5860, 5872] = 0.00 mag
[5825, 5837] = -0.03 mag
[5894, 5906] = 0.03 mag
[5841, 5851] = -0.05 mag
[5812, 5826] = -0.01 mag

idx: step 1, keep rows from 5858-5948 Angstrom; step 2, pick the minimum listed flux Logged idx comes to 14.6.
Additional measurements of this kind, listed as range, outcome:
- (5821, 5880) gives 16.2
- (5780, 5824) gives 16.7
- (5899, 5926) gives 16.1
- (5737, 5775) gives 16.5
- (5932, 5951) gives 15.9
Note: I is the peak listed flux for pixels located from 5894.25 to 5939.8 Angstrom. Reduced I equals 17.2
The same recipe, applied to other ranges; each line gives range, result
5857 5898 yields 17.8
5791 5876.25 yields 17.6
